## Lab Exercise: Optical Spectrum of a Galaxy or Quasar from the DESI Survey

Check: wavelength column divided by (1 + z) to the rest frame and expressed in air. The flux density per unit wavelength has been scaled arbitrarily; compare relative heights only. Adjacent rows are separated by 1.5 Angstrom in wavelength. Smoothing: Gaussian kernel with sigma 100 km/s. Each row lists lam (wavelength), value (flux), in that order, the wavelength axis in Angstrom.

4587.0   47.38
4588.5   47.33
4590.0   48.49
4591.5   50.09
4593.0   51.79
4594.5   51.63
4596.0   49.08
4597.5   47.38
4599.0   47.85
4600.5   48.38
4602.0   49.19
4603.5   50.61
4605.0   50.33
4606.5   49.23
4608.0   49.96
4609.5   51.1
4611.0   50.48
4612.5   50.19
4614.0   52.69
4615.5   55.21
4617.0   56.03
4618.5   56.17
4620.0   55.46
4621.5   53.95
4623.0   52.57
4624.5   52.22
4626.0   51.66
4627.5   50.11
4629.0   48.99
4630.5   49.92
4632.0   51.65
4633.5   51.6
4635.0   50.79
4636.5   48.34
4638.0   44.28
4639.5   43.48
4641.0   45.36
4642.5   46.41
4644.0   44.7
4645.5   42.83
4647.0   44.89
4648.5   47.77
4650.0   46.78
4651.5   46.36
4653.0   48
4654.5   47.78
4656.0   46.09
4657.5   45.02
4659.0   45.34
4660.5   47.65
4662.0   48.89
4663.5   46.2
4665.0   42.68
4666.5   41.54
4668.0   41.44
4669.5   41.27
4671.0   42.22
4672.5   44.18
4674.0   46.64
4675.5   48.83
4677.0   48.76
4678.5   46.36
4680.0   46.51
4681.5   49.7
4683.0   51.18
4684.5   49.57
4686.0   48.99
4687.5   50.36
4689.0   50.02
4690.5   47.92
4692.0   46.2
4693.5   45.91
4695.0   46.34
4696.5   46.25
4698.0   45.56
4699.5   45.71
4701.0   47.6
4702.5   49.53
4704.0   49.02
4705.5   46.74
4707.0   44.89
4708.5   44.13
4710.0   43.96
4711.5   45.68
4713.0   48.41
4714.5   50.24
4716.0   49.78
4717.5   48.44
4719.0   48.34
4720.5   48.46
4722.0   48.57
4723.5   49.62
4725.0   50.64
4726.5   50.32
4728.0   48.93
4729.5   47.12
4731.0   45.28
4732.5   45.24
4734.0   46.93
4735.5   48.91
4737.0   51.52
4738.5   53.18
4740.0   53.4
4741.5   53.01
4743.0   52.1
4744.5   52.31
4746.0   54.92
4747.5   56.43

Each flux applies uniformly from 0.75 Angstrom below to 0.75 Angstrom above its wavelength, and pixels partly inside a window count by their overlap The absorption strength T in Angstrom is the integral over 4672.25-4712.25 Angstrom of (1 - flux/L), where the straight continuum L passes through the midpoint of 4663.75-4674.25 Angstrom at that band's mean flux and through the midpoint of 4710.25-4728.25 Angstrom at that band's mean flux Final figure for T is -1.6 Angstrom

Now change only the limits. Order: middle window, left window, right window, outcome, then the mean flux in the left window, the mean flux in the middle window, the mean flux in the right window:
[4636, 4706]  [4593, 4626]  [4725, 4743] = 5.65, 51.4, 46.4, 49.6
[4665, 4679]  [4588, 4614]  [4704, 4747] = 1.38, 49.7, 44.4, 49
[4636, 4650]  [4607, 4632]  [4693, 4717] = 1.49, 52.2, 45.4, 46.9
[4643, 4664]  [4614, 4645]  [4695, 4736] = 1.40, 50.4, 46.3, 47.5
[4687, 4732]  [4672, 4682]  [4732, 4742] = 1.22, 47.3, 47.6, 50.4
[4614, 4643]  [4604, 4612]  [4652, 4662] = -1.19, 50.2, 50.8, 46.8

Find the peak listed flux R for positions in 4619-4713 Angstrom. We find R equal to 55.46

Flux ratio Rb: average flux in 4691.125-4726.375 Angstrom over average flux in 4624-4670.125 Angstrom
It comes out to 1.01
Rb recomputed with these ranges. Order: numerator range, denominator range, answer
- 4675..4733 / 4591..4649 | 0.96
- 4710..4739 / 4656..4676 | 1.08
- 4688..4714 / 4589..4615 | 0.94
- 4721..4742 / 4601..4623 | 0.95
